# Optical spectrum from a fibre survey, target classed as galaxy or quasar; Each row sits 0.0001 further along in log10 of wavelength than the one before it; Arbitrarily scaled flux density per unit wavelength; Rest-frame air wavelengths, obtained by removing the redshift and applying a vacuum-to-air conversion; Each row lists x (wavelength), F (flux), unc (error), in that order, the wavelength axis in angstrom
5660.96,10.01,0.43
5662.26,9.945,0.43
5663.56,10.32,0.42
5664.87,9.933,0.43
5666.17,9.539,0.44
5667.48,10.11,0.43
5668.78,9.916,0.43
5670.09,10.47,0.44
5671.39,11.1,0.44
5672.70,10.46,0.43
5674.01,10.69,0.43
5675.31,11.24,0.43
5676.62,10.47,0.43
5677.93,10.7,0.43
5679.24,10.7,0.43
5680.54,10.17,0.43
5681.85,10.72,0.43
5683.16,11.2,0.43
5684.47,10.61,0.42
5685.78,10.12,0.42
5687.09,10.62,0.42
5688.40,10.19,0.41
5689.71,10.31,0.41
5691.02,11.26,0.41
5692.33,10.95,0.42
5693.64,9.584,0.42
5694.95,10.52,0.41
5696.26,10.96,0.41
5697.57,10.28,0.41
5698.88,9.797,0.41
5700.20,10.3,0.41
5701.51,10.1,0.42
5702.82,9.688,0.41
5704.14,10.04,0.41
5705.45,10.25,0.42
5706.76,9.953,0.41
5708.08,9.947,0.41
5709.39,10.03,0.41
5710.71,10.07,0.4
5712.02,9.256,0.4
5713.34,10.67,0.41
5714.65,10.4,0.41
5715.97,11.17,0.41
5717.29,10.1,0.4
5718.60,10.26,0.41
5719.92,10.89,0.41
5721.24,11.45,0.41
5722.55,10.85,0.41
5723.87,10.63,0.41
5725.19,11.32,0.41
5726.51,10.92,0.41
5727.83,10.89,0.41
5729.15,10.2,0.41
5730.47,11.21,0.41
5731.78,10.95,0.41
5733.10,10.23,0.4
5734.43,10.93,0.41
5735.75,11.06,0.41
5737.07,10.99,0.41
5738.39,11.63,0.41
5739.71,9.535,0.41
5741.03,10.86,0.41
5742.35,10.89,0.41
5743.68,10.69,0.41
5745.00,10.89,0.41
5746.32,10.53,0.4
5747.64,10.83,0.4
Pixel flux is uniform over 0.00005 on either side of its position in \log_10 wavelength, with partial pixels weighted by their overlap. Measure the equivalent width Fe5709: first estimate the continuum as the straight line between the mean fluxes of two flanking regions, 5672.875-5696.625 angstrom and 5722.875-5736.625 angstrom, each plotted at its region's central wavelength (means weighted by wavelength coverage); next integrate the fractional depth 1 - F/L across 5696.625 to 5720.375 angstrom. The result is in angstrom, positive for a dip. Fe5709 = 1.20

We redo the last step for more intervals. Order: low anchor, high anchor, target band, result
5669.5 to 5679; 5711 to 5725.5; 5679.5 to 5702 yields 0.47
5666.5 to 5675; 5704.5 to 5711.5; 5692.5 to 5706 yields -0.05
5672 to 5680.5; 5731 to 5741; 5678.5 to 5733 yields 1.27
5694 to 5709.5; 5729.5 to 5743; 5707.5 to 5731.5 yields -0.18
